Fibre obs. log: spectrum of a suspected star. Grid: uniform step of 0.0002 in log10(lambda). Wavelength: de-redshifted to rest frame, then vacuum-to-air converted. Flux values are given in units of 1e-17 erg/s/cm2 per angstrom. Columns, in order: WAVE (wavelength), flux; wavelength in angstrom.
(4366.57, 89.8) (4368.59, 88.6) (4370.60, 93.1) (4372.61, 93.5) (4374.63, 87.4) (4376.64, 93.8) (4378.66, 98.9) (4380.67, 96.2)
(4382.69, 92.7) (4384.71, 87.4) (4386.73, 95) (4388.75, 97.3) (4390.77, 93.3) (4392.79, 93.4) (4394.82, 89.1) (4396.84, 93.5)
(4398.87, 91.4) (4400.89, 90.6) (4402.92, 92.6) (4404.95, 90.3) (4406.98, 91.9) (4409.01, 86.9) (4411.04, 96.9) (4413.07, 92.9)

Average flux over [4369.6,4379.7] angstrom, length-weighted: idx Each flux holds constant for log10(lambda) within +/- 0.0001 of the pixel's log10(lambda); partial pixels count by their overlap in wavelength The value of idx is 93.4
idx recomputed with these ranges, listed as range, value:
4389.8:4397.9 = 92.3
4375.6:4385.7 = 93.8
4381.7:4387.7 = 91.7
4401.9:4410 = 90.4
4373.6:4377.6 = 90.6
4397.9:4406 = 91.2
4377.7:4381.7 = 97.6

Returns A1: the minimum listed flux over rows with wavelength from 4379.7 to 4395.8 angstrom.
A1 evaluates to 87.4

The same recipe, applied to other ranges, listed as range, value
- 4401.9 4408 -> 90.3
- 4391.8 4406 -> 89.1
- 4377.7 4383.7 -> 92.7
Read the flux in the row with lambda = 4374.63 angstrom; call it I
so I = 87.4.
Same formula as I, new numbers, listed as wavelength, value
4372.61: 93.5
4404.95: 90.3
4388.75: 97.3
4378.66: 98.9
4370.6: 93.1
